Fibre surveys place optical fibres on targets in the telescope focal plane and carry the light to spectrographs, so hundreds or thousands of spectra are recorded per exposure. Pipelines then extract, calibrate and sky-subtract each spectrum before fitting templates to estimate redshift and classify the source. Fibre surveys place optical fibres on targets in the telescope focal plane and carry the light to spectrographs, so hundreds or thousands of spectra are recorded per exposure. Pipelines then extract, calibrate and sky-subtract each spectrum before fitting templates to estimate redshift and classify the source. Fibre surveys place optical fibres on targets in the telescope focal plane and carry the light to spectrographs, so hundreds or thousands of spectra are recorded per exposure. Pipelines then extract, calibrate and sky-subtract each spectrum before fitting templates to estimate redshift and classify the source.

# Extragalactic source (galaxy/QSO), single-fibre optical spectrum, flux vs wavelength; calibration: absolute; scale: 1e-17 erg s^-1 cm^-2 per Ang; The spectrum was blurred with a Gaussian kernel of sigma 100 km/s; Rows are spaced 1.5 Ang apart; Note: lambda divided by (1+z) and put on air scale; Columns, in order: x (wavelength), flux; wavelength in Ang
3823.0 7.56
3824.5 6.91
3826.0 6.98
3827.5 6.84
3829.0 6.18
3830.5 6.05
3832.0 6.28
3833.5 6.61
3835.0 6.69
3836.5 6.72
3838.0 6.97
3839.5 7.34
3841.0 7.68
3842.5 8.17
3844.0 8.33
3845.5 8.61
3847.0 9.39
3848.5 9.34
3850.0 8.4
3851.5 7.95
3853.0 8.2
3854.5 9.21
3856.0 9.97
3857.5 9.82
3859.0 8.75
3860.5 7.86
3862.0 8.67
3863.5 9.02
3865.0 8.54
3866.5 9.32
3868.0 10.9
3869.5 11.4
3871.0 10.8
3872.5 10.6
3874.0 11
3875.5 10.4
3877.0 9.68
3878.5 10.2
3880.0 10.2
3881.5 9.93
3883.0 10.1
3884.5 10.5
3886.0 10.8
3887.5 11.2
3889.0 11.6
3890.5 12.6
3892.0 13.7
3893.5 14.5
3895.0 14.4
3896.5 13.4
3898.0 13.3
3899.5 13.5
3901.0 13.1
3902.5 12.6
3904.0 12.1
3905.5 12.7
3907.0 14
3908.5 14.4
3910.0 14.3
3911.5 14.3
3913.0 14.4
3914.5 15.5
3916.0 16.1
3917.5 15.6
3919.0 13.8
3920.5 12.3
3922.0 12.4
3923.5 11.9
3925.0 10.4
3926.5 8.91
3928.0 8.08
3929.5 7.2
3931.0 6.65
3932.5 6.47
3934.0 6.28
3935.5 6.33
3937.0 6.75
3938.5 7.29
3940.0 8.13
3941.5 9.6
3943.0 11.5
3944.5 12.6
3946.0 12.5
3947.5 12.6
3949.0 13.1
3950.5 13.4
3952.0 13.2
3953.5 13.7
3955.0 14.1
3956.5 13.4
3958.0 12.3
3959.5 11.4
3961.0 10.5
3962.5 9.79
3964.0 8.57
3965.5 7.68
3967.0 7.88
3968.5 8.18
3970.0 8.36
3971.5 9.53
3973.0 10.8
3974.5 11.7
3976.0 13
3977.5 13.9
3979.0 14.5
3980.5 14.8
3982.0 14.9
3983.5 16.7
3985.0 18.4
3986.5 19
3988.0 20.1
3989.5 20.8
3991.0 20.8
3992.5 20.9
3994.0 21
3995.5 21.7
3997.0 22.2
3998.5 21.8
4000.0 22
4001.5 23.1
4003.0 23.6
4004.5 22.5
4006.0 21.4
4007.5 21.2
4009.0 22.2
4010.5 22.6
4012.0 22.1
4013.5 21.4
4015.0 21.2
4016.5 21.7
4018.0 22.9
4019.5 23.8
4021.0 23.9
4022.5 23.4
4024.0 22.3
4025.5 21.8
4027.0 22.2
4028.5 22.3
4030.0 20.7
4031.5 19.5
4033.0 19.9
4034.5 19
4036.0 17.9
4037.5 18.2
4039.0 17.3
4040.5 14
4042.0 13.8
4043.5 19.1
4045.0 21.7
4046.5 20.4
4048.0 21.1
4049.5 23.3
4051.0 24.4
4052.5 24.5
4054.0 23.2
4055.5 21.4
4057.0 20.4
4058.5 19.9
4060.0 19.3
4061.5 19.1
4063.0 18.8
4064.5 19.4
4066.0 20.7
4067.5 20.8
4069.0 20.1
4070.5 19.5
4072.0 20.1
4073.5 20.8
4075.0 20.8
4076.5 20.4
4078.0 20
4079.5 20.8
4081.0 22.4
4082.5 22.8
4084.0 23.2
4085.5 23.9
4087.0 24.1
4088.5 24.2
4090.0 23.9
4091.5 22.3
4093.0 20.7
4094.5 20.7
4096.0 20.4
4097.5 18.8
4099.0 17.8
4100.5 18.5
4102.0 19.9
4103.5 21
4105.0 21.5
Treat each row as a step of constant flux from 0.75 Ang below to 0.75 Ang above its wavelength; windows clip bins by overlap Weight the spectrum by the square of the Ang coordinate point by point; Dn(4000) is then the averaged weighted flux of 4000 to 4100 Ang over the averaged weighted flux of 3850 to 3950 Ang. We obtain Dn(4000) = 2.1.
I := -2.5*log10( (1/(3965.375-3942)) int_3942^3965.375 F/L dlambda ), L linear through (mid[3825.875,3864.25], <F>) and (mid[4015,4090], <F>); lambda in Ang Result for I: 0.219 mag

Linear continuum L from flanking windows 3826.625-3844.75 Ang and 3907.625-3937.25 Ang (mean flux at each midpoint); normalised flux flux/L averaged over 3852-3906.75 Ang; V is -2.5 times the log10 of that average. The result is -0.20 mag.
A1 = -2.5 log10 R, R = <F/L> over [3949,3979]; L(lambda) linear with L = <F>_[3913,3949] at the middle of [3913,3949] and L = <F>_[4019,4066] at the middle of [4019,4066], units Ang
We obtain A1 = 0.19 mag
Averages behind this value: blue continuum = 10.5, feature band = 11.3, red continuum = 20.5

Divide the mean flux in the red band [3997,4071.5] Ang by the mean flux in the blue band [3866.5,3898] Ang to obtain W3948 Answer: 1.8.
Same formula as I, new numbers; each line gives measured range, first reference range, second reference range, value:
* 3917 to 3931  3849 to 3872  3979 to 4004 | 0.304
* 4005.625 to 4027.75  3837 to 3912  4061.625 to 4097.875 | -0.234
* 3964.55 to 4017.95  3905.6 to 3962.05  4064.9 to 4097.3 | -0.146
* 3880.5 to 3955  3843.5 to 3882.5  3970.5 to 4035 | 0.133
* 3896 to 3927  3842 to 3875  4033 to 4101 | -0.102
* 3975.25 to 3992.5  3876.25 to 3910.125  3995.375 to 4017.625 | 0.176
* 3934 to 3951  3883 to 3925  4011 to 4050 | 0.463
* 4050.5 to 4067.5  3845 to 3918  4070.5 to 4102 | -0.055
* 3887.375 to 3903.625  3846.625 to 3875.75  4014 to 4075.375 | -0.140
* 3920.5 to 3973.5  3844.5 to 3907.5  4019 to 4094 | 0.414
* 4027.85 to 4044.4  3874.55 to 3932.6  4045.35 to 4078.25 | 0.061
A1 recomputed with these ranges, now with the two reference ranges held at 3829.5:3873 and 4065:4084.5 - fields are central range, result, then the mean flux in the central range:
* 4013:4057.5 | -0.12 mag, 20.9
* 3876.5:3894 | -0.08 mag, 11.2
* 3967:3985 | 0.24 mag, 12.5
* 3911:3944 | 0.20 mag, 10.4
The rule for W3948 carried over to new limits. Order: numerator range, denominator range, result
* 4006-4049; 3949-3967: 1.79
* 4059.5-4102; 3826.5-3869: 2.56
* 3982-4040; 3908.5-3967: 1.89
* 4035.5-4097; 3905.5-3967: 1.84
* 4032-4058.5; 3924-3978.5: 1.96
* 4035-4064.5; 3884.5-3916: 1.49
